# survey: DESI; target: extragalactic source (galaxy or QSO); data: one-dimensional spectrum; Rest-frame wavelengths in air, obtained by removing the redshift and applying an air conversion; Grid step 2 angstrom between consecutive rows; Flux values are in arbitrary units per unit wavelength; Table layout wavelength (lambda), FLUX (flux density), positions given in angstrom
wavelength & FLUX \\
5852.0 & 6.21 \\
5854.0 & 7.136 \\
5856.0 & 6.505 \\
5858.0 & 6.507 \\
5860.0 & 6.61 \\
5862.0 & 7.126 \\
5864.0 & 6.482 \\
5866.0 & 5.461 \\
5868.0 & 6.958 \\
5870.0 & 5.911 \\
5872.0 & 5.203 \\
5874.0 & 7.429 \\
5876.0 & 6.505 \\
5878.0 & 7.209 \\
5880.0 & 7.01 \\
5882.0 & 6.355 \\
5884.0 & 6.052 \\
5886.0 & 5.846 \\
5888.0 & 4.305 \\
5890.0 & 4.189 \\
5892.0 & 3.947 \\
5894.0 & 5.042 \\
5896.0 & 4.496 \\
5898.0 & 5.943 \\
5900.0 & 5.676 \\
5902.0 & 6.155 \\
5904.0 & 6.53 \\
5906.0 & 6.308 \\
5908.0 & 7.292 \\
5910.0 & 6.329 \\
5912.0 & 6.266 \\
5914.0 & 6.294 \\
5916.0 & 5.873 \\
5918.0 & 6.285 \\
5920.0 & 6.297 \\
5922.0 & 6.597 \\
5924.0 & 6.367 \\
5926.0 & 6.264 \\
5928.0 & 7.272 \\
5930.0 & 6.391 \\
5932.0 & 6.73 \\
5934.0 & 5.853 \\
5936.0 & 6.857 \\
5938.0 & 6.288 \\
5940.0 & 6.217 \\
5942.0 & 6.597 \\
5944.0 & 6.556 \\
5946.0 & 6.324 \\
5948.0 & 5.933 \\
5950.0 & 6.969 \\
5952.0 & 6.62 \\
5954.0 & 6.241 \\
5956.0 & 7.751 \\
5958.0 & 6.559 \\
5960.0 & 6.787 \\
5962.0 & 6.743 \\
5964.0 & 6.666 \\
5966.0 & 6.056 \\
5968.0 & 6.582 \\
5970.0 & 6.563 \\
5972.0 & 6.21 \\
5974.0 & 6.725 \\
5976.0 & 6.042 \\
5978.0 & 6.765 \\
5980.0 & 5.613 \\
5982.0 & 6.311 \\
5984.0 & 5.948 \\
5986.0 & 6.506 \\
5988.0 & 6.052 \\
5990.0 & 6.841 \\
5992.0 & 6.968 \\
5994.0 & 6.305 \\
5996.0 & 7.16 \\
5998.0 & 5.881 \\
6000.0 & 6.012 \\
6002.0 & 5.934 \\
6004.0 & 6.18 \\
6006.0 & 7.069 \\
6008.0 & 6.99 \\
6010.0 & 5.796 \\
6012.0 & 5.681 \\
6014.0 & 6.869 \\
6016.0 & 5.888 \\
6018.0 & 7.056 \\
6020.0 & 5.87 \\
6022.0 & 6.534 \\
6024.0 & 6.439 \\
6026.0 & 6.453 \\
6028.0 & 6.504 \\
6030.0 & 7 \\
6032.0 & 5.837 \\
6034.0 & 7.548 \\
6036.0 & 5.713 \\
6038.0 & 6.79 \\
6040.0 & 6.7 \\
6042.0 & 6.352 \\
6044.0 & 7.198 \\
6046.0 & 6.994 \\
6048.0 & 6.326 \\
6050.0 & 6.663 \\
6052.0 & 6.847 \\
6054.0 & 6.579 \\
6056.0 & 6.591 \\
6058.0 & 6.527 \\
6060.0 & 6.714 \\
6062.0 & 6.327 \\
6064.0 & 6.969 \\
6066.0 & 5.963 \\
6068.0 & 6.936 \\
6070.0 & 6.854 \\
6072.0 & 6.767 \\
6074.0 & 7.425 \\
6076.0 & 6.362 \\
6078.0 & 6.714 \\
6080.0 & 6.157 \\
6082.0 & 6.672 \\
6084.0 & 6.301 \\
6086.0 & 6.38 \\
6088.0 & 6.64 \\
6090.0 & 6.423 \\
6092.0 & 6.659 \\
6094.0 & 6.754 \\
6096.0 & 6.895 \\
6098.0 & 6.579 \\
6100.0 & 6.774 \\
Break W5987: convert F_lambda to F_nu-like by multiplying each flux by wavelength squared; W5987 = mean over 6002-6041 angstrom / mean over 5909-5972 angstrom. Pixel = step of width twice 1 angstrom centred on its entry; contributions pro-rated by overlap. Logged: 1.0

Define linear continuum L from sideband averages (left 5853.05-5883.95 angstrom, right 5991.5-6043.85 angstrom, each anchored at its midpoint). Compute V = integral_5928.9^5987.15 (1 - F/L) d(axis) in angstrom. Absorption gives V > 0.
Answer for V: 0.2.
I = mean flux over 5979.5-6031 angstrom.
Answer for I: 6.39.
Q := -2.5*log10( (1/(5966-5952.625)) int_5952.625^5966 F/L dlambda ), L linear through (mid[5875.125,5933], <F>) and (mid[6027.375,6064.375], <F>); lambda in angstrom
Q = -0.07 mag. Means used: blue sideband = 6.06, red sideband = 6.64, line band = 6.73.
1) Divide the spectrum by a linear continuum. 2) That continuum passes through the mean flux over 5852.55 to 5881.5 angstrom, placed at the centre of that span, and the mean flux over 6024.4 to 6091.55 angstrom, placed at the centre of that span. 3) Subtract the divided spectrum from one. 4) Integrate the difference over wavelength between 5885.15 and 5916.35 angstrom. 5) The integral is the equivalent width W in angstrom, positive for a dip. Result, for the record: 4.4 angstrom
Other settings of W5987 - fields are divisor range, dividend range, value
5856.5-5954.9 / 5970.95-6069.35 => 1.08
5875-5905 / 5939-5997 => 1.17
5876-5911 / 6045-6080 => 1.21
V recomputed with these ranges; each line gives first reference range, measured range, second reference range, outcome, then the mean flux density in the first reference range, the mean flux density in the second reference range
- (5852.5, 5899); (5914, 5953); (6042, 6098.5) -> -1.46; 6.01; 6.65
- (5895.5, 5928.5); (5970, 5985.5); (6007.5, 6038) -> 0.22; 6.26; 6.41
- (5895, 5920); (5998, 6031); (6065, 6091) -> 0.20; 6.13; 6.58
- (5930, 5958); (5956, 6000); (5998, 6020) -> -0.34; 6.53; 6.3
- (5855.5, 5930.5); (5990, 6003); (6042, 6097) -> 0.05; 6.14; 6.65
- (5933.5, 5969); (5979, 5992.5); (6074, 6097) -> 0.53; 6.54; 6.58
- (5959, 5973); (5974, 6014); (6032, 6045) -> 1.37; 6.52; 6.65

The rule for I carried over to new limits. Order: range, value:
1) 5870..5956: 6.18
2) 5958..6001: 6.42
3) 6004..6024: 6.41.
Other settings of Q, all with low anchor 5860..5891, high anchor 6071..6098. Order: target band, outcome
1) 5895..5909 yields 0.027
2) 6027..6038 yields -0.006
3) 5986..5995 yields -0.021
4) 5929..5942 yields -0.020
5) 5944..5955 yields -0.019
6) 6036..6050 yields -0.020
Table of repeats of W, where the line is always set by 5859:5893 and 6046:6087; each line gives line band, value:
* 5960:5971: -0.42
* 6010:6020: 0.30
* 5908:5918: -0.27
